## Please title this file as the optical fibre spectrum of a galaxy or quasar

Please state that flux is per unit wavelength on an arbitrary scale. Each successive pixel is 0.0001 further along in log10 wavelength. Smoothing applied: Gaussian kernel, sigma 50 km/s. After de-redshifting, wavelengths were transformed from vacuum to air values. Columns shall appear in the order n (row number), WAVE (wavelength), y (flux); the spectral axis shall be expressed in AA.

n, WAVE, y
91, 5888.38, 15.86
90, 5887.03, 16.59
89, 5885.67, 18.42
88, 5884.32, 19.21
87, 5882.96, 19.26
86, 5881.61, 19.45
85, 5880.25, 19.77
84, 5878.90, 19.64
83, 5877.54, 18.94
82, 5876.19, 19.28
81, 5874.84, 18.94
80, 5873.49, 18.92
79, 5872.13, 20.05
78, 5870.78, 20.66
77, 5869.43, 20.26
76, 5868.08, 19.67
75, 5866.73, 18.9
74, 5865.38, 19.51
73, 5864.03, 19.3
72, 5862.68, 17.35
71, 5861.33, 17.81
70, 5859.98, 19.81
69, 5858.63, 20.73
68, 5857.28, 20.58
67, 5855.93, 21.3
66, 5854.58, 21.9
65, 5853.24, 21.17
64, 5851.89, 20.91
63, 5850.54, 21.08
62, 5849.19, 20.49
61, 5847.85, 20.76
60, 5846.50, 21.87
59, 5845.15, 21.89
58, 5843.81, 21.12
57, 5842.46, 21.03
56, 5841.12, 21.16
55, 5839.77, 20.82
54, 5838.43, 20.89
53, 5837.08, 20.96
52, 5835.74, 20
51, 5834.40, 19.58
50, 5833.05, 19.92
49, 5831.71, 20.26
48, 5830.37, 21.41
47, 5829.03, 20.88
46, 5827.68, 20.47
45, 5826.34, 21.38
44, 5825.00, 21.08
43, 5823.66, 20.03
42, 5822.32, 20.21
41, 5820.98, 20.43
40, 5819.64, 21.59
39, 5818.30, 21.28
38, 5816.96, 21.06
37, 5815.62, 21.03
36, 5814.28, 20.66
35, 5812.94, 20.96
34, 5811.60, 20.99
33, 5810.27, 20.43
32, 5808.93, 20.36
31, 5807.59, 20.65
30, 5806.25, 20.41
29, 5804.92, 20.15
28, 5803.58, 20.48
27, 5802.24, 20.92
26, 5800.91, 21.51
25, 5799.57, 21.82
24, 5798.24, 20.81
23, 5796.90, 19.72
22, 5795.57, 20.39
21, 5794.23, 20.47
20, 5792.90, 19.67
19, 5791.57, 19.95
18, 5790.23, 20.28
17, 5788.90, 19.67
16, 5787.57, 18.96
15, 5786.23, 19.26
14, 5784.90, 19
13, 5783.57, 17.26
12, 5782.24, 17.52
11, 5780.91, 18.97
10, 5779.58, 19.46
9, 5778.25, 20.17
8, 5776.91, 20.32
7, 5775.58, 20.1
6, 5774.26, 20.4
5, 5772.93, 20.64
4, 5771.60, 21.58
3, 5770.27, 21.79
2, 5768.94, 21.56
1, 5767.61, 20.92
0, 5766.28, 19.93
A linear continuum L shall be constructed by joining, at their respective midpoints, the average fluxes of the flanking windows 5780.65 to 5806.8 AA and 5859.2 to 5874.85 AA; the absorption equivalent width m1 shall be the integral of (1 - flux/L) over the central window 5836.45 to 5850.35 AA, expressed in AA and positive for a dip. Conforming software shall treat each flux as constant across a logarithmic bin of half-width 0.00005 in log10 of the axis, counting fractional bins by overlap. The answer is -1.16 AA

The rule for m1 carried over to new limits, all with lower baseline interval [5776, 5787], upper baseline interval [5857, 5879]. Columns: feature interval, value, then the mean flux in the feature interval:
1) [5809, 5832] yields -2.0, 20.8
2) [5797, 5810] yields -1.1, 20.7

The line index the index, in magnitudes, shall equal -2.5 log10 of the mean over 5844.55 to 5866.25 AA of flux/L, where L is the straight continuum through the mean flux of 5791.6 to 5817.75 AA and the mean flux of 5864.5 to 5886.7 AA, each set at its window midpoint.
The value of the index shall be -0.03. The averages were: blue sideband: 20.6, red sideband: 19.4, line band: 20.4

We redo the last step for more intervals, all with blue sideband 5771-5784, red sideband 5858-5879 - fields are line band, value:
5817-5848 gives -0.073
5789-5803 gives -0.049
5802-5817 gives -0.058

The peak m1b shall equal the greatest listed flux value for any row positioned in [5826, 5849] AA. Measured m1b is 21.89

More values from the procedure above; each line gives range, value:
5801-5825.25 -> 21.59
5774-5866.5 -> 21.9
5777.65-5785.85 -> 20.17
